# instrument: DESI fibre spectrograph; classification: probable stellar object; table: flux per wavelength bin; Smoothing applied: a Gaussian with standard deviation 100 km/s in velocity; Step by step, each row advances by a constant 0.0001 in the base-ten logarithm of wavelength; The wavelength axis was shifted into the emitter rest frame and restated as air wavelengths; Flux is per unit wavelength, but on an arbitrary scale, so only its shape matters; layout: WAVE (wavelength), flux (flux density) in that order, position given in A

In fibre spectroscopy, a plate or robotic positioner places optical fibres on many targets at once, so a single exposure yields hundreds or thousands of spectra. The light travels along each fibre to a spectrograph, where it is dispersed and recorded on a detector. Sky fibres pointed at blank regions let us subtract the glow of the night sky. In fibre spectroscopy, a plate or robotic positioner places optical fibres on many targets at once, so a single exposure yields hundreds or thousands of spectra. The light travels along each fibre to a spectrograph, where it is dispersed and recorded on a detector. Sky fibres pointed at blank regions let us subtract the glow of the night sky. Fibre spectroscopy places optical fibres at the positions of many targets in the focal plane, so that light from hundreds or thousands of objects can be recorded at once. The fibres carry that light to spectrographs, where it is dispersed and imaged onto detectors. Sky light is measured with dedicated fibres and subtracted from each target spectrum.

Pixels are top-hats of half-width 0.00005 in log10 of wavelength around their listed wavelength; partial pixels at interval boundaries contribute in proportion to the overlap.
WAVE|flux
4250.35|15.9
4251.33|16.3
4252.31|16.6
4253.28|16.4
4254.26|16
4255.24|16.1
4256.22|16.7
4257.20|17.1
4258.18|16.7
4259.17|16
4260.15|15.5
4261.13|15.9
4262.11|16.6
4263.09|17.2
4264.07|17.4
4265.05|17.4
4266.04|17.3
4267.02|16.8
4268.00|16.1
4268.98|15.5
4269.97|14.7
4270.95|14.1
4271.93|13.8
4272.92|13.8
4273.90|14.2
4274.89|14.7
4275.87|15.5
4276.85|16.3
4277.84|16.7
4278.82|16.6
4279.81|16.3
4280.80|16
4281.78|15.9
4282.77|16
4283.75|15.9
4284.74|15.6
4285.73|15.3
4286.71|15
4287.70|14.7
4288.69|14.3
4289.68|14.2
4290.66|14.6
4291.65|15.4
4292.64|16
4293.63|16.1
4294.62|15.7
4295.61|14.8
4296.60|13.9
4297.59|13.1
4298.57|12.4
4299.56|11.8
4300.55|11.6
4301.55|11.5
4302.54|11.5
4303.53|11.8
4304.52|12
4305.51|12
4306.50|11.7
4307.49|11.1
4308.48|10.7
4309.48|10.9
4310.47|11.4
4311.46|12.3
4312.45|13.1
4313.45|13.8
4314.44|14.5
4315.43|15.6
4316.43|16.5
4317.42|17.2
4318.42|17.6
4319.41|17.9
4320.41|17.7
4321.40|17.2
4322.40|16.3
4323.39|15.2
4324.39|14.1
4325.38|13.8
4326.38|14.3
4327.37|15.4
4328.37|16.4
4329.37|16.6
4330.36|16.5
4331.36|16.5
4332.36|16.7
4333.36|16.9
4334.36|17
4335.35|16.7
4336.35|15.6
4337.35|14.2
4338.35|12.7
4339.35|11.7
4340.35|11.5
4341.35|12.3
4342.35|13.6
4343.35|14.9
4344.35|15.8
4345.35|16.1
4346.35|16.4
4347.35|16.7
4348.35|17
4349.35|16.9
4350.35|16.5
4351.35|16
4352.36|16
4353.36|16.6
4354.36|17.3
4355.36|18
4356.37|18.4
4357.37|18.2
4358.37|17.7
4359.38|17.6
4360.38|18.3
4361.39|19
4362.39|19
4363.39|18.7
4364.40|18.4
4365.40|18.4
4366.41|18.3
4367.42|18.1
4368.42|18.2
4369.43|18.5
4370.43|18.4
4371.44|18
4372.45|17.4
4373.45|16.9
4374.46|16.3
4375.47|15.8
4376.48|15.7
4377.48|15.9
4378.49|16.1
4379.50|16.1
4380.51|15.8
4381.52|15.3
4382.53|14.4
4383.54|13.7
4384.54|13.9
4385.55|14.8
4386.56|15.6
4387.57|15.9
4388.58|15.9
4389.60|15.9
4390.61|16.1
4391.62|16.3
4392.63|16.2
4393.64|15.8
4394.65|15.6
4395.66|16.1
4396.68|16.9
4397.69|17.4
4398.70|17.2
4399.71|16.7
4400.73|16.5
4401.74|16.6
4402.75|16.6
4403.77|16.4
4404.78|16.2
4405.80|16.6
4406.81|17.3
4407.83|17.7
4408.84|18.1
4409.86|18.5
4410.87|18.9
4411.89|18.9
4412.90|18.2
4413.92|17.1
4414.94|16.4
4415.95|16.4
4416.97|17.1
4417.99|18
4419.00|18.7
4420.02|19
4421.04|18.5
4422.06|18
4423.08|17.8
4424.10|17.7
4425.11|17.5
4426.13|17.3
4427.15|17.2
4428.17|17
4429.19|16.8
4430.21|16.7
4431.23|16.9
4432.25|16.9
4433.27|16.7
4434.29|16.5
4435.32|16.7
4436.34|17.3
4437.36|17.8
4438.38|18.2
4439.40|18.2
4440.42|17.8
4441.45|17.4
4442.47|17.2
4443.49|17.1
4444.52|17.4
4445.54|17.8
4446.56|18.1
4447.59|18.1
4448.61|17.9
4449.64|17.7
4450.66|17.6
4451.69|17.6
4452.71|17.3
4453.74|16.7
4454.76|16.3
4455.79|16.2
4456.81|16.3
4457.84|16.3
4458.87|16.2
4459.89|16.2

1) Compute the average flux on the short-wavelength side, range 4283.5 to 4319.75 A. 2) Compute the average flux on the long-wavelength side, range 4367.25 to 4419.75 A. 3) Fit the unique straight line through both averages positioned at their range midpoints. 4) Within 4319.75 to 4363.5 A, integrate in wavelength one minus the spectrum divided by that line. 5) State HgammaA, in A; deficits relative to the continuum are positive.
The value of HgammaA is -3.0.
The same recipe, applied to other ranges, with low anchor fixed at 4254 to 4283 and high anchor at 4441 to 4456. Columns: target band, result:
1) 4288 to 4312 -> 4.80 A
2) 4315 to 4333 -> 0.21 A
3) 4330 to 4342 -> 1.21 A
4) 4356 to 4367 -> -1.10 A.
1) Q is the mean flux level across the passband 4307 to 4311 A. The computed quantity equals 11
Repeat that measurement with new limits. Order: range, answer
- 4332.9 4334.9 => 17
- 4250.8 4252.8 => 16.5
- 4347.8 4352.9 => 16.5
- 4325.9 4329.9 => 15.7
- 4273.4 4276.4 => 14.9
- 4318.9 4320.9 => 17.8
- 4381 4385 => 14.4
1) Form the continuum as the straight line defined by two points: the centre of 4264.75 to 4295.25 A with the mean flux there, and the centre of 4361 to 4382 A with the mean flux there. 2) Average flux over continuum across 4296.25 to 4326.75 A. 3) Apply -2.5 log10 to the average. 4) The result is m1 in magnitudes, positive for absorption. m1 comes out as 0.178 mag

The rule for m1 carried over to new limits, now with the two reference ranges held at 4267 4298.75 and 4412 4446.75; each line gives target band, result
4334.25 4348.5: 0.097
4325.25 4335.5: -0.015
